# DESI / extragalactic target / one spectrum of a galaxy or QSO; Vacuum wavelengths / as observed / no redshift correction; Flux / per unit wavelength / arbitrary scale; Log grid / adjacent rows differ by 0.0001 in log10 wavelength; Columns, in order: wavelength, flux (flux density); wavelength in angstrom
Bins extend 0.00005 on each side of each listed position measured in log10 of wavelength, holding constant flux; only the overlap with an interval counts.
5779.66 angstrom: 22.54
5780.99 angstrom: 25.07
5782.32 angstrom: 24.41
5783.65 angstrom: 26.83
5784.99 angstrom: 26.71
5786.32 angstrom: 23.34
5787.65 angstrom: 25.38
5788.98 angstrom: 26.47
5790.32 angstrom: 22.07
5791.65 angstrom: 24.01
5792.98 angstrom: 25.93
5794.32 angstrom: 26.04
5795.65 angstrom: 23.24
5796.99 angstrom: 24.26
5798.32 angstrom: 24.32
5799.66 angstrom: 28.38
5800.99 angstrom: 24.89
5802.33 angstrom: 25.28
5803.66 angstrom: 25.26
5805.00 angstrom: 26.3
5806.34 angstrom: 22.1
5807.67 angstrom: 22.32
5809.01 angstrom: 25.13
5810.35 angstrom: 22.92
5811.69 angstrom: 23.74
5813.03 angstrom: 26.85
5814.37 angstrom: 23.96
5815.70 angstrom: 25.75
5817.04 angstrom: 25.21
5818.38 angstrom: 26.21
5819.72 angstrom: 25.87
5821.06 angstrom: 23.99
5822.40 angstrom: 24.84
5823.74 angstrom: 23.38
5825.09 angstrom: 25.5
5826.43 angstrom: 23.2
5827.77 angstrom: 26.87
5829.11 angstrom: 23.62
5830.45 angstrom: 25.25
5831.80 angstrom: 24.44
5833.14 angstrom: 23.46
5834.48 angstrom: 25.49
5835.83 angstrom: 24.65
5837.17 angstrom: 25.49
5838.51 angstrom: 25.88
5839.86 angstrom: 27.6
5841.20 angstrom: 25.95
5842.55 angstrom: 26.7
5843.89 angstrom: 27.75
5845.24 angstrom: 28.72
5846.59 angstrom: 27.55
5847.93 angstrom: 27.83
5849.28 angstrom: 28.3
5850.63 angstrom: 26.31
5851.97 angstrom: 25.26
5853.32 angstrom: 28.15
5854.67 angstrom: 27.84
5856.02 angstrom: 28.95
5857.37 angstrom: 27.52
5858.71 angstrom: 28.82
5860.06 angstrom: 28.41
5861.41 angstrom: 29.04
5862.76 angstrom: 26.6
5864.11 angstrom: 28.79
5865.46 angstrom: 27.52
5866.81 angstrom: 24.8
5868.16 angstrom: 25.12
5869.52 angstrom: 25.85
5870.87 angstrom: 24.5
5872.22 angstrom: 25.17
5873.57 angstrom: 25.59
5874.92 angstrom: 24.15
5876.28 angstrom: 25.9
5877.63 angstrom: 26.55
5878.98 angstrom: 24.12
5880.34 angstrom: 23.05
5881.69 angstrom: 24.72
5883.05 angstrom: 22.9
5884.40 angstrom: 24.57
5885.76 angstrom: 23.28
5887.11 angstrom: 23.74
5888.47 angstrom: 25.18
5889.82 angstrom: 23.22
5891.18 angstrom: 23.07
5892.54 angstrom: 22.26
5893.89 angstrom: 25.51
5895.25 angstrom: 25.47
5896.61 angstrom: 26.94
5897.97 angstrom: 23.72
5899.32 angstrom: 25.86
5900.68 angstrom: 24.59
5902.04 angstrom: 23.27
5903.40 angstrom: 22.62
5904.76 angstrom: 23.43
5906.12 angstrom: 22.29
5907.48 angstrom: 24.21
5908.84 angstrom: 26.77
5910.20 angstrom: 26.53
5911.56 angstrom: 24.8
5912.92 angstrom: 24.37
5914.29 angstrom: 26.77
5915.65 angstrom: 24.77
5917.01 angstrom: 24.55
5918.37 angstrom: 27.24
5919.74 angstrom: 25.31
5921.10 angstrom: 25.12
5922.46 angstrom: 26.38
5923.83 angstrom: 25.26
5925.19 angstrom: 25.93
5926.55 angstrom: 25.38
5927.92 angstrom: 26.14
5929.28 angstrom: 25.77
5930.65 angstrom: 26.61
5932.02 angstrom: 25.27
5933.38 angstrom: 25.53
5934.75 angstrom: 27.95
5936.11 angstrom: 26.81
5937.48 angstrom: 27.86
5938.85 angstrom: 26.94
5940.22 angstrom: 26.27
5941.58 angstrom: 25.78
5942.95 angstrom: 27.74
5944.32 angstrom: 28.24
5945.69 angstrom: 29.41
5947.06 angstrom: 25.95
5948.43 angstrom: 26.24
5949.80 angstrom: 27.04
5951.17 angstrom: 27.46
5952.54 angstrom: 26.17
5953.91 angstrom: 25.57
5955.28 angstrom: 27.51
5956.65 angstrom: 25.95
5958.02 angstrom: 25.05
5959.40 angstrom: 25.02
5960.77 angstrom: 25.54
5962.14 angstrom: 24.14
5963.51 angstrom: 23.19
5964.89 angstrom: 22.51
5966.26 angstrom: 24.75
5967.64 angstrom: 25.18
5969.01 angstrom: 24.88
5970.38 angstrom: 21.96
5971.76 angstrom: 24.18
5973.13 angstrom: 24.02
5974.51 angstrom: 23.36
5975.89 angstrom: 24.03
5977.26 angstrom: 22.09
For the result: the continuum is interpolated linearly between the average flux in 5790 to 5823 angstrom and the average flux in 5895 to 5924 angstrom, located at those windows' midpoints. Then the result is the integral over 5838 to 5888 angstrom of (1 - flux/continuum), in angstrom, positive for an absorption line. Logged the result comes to -2.8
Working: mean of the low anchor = 24.8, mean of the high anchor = 25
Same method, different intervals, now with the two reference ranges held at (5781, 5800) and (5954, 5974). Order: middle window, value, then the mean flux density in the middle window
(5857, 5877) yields -1.3 angstrom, 26.5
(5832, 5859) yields -2.1 angstrom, 26.9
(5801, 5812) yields 0.4 angstrom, 24.2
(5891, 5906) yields 0.3 angstrom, 24.2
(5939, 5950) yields -1.1 angstrom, 27.1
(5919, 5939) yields -1.2 angstrom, 26.1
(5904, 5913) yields 0.0 angstrom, 24.6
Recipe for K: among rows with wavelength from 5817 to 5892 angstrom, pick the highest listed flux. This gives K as 29.04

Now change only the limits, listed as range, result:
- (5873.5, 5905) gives 26.94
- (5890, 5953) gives 29.41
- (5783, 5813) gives 28.38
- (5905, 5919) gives 27.24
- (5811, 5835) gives 26.87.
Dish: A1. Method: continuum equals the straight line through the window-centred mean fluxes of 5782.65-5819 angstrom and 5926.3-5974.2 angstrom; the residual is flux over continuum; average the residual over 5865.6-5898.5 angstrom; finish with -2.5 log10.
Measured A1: 0.03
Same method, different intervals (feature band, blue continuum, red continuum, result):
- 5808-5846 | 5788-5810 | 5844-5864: 0.04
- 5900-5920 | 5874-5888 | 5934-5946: 0.05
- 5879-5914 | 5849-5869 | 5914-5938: 0.10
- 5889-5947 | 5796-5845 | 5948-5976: -0.02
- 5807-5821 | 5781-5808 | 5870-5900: 0.00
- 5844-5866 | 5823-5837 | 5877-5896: -0.14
